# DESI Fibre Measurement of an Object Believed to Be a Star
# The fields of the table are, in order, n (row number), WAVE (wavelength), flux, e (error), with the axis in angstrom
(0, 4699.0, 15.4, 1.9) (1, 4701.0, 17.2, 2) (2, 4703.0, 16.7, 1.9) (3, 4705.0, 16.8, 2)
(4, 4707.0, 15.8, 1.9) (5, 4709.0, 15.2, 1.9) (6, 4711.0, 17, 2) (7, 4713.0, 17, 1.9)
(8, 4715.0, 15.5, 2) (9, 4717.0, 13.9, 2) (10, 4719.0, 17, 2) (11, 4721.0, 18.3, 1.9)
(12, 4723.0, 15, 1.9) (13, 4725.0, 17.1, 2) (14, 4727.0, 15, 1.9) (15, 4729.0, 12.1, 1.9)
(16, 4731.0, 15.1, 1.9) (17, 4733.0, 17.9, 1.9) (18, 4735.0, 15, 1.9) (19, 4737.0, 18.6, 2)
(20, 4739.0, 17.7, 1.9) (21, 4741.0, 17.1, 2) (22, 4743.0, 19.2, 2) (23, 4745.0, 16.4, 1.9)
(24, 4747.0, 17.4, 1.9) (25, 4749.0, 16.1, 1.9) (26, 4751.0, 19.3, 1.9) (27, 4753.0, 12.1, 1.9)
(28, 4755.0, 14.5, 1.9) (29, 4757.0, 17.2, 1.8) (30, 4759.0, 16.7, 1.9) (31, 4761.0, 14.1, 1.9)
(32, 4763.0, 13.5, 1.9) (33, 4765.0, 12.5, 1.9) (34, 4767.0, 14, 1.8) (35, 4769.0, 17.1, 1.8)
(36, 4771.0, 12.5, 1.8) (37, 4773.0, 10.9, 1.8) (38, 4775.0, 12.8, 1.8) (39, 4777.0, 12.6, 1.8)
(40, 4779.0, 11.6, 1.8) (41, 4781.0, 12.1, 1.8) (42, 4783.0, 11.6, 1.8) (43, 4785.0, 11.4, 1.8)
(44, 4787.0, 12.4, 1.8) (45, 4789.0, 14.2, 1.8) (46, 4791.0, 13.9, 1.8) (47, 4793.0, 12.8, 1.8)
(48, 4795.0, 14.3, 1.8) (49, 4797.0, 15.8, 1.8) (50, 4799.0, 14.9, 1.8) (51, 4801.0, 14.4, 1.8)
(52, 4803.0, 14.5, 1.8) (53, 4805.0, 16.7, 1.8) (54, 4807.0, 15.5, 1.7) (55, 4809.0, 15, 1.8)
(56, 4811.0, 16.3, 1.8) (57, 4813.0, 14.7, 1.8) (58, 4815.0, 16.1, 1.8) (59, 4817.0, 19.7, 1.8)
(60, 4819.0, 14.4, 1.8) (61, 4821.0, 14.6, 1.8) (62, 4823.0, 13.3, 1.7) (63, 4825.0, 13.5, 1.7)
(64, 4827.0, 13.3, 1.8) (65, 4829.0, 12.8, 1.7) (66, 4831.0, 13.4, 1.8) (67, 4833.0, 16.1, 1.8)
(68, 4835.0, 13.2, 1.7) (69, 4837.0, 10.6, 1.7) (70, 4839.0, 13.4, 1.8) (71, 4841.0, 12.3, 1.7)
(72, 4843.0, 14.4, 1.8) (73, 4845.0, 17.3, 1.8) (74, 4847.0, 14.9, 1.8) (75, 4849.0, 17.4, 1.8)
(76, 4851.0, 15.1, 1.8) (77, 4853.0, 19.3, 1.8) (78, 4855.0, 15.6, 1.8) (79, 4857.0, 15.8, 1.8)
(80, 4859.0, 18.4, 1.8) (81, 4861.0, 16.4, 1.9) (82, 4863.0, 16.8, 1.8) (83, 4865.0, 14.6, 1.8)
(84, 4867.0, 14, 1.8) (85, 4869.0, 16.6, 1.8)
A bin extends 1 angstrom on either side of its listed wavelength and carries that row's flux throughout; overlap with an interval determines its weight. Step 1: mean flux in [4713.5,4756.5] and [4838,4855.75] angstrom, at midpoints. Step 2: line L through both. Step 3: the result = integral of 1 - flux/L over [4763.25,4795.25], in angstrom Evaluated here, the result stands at 6.1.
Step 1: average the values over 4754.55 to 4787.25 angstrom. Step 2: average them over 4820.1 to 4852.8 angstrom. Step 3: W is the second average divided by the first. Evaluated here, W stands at 1.1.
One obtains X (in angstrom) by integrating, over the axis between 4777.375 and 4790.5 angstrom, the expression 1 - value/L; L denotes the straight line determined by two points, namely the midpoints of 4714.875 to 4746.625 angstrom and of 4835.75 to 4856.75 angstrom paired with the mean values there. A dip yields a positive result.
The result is 2.9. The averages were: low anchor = 16.4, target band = 12.3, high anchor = 15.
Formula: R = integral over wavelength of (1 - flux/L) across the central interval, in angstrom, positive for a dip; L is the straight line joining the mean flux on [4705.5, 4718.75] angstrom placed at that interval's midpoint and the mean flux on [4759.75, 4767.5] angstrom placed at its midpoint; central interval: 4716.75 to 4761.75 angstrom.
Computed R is -5.0 angstrom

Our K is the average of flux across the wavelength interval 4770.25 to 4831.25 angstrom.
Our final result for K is 13.9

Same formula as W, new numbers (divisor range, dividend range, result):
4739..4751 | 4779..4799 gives 0.76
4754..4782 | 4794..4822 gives 1.13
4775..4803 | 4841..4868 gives 1.21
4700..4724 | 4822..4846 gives 0.84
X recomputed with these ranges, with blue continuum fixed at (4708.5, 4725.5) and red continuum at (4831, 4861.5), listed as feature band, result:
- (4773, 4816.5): 4.62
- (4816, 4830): 0.84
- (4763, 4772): 1.07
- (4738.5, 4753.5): -0.97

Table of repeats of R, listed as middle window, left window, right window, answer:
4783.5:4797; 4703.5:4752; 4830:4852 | 1.8 angstrom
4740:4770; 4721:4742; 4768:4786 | -3.2 angstrom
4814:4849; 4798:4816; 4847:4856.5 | 3.5 angstrom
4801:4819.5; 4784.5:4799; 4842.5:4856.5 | -1.6 angstrom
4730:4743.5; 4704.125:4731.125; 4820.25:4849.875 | -1.4 angstrom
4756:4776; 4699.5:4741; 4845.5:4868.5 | 2.6 angstrom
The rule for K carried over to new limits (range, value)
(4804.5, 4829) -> 15.1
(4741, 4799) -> 14.3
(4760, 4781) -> 13.1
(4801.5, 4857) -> 15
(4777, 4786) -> 11.8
